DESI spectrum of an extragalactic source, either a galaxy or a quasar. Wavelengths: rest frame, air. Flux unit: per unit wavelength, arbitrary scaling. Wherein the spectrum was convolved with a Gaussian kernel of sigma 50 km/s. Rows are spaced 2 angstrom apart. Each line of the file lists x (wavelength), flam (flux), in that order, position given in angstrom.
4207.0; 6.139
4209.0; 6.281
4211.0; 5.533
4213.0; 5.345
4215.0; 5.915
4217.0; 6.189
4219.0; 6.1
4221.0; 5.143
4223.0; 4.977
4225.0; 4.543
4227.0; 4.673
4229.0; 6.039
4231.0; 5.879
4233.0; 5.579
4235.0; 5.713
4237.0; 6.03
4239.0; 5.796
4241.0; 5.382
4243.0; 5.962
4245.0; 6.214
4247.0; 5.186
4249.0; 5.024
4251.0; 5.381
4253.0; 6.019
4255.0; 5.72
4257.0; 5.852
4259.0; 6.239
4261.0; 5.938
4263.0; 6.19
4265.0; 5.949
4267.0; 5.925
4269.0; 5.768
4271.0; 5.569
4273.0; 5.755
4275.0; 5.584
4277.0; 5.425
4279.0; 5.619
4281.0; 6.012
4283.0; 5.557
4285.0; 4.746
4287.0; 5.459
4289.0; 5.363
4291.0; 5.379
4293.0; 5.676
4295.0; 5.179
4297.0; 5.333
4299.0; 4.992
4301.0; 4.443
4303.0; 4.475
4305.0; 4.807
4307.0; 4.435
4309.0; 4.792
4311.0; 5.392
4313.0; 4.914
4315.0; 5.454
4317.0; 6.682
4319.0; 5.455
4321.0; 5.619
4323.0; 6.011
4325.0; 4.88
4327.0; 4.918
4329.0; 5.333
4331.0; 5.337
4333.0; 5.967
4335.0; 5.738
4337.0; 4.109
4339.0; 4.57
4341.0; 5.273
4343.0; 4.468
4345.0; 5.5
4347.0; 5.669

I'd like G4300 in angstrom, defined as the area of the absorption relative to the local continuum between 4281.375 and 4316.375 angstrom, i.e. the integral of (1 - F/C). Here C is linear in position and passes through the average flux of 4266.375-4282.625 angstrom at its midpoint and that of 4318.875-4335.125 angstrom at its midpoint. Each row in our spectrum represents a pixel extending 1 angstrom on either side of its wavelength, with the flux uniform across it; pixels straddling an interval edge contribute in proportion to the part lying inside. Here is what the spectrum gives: 3.0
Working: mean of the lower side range 5.7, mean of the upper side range 5.46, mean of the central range 5.12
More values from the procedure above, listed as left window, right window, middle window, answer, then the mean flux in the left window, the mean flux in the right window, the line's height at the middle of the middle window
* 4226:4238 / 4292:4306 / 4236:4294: -3.90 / 5.65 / 4.99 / 5.32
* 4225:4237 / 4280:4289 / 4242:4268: -1.56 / 5.53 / 5.43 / 5.49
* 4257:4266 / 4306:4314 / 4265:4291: 0.38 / 6.05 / 4.88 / 5.66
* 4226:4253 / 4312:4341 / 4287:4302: 0.66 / 5.62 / 5.35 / 5.45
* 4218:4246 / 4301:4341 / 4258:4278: -1.54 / 5.57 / 5.19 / 5.42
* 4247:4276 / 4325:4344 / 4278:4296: 0.24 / 5.76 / 5.07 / 5.52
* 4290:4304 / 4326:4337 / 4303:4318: 0.04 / 5.07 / 5.34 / 5.17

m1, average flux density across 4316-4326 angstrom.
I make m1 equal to 5.73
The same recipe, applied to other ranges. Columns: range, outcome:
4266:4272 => 5.75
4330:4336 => 5.68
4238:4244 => 5.71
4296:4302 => 4.92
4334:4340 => 4.81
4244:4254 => 5.56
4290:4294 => 5.53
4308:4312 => 5.09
